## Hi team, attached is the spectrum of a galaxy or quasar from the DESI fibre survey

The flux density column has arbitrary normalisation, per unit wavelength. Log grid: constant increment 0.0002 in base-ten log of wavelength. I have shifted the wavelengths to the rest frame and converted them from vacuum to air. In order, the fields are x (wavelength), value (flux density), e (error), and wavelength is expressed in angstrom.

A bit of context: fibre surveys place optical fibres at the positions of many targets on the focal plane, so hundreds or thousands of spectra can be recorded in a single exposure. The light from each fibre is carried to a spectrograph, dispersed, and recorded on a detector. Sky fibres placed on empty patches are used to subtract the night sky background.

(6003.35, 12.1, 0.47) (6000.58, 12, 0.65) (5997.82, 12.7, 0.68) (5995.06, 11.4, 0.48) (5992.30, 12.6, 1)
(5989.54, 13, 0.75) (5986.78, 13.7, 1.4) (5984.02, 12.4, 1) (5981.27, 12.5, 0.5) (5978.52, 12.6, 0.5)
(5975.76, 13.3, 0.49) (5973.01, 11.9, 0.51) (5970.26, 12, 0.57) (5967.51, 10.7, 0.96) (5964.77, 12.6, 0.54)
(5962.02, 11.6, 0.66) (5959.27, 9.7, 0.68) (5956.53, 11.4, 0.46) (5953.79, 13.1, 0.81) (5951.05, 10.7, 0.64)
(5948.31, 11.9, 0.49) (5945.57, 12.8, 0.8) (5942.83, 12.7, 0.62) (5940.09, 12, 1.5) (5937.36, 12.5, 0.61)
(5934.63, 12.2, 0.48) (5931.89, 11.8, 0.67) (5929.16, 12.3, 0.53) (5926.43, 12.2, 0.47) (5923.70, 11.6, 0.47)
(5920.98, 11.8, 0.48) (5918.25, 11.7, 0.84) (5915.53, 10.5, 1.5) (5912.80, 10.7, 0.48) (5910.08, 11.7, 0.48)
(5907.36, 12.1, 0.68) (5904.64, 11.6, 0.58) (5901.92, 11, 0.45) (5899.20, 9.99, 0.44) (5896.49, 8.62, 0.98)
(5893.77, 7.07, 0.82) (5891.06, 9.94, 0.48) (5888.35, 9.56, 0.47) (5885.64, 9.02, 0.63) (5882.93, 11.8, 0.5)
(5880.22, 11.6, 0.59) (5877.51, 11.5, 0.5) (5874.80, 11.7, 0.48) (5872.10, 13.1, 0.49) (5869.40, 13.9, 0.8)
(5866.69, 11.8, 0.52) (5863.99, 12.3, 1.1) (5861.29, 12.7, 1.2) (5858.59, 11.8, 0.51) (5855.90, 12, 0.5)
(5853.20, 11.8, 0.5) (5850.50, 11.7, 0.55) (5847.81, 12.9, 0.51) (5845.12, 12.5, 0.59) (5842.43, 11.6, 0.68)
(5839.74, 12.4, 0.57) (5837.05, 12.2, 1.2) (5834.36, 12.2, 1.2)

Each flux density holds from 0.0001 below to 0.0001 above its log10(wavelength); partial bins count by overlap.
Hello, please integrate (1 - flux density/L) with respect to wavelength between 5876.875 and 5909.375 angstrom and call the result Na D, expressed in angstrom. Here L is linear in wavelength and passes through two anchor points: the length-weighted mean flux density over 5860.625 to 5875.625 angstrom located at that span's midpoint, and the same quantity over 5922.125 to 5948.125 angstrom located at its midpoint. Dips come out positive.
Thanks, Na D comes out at 5.6 angstrom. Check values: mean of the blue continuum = 12.6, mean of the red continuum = 12.2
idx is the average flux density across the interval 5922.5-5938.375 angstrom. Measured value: 12.1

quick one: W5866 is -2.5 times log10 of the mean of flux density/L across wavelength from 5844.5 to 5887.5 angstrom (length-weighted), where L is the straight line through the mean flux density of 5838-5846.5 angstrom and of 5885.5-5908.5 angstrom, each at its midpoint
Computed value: -0.073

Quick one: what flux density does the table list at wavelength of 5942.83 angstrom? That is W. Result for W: 12.7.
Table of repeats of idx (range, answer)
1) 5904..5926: 11.5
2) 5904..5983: 11.9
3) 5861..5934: 11.2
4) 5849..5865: 12.1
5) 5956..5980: 11.8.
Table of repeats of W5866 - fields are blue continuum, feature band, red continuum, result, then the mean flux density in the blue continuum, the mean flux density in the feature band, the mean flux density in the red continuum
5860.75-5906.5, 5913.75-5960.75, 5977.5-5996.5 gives 0.001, 11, 11.8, 12.6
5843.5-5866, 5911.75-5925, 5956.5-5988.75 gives 0.080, 12.2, 11.3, 12.1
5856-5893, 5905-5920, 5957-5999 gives 0.037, 11.5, 11.4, 12.2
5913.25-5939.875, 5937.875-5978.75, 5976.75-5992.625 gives 0.039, 11.8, 11.9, 12.8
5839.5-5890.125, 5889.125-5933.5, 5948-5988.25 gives 0.097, 11.8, 10.9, 12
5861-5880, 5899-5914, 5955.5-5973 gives 0.066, 12.4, 11.3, 11.4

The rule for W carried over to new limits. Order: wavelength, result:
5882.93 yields 11.8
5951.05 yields 10.7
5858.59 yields 11.8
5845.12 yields 12.5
